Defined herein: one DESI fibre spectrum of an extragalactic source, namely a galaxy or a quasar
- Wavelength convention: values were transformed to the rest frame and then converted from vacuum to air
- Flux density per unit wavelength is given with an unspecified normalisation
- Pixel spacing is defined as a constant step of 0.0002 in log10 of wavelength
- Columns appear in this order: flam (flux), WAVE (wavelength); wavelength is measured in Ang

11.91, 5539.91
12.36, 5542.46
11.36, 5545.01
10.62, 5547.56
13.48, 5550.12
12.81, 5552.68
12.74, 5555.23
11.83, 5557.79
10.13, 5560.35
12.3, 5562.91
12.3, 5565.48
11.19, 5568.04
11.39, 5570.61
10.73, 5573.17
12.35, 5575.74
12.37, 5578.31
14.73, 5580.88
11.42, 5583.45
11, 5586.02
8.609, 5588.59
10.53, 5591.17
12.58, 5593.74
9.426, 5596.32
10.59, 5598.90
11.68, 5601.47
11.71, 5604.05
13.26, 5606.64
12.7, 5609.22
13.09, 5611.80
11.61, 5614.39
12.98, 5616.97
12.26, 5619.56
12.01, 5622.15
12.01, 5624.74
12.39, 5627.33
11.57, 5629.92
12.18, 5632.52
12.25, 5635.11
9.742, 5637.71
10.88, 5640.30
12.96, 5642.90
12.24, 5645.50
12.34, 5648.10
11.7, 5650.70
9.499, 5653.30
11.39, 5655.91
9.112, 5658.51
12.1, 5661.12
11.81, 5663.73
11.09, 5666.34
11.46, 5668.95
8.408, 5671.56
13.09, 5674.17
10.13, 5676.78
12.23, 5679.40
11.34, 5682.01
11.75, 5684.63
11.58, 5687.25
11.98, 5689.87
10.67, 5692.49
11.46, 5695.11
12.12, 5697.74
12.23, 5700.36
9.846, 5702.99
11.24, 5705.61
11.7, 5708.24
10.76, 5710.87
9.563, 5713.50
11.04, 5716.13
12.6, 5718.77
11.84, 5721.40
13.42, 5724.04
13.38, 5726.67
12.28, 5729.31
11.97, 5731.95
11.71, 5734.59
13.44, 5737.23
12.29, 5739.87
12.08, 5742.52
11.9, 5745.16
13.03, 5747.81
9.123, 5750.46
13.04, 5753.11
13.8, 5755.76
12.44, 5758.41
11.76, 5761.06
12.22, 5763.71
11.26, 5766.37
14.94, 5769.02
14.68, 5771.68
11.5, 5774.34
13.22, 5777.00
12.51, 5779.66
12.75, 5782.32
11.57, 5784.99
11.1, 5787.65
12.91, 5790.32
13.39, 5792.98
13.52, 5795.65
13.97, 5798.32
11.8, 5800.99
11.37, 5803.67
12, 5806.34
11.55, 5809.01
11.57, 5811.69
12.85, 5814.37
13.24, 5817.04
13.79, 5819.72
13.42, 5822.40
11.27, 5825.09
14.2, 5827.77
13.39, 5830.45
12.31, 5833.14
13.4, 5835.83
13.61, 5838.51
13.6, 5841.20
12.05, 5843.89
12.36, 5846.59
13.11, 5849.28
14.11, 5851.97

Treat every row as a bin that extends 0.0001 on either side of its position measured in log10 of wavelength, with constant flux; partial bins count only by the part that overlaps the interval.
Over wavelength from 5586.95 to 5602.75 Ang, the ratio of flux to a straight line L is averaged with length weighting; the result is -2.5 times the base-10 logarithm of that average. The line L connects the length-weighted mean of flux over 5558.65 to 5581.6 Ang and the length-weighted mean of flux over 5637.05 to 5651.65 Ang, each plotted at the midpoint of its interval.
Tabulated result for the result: 0.120 mag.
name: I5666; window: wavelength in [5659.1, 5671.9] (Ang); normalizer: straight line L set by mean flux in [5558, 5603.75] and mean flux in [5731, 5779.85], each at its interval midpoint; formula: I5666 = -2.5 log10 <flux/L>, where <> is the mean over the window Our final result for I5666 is 0.08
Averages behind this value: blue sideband 11.4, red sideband 12.5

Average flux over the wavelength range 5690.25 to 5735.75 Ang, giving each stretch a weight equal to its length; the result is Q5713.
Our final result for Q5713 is 11.6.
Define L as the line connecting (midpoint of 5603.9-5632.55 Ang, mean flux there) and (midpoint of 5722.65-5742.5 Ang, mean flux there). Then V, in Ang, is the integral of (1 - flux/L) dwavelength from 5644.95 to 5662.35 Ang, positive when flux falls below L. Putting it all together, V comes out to 1.78 Ang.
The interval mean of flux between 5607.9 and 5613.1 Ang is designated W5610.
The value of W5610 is 12.9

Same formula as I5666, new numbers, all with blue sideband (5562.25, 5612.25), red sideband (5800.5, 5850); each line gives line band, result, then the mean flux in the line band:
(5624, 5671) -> 0.05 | 11.4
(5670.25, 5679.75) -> 0.11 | 10.8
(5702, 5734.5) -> 0.05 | 11.7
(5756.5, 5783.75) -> -0.03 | 12.7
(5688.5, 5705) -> 0.07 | 11.4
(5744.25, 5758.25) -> 0.01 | 12.2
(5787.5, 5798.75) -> -0.05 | 13.1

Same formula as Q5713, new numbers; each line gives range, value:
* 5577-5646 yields 11.8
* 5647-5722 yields 11.2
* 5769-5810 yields 12.6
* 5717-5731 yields 12.6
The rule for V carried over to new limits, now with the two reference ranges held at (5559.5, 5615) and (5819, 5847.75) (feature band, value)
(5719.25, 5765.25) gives 0.6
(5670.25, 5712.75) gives 3.3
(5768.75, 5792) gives 0.0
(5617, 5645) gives 0.0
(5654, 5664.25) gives 0.9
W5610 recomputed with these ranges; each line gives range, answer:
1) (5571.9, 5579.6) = 11.8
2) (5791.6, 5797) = 13.5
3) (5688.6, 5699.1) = 11.6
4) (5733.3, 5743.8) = 12.4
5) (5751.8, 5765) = 12.7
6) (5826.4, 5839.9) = 13.4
